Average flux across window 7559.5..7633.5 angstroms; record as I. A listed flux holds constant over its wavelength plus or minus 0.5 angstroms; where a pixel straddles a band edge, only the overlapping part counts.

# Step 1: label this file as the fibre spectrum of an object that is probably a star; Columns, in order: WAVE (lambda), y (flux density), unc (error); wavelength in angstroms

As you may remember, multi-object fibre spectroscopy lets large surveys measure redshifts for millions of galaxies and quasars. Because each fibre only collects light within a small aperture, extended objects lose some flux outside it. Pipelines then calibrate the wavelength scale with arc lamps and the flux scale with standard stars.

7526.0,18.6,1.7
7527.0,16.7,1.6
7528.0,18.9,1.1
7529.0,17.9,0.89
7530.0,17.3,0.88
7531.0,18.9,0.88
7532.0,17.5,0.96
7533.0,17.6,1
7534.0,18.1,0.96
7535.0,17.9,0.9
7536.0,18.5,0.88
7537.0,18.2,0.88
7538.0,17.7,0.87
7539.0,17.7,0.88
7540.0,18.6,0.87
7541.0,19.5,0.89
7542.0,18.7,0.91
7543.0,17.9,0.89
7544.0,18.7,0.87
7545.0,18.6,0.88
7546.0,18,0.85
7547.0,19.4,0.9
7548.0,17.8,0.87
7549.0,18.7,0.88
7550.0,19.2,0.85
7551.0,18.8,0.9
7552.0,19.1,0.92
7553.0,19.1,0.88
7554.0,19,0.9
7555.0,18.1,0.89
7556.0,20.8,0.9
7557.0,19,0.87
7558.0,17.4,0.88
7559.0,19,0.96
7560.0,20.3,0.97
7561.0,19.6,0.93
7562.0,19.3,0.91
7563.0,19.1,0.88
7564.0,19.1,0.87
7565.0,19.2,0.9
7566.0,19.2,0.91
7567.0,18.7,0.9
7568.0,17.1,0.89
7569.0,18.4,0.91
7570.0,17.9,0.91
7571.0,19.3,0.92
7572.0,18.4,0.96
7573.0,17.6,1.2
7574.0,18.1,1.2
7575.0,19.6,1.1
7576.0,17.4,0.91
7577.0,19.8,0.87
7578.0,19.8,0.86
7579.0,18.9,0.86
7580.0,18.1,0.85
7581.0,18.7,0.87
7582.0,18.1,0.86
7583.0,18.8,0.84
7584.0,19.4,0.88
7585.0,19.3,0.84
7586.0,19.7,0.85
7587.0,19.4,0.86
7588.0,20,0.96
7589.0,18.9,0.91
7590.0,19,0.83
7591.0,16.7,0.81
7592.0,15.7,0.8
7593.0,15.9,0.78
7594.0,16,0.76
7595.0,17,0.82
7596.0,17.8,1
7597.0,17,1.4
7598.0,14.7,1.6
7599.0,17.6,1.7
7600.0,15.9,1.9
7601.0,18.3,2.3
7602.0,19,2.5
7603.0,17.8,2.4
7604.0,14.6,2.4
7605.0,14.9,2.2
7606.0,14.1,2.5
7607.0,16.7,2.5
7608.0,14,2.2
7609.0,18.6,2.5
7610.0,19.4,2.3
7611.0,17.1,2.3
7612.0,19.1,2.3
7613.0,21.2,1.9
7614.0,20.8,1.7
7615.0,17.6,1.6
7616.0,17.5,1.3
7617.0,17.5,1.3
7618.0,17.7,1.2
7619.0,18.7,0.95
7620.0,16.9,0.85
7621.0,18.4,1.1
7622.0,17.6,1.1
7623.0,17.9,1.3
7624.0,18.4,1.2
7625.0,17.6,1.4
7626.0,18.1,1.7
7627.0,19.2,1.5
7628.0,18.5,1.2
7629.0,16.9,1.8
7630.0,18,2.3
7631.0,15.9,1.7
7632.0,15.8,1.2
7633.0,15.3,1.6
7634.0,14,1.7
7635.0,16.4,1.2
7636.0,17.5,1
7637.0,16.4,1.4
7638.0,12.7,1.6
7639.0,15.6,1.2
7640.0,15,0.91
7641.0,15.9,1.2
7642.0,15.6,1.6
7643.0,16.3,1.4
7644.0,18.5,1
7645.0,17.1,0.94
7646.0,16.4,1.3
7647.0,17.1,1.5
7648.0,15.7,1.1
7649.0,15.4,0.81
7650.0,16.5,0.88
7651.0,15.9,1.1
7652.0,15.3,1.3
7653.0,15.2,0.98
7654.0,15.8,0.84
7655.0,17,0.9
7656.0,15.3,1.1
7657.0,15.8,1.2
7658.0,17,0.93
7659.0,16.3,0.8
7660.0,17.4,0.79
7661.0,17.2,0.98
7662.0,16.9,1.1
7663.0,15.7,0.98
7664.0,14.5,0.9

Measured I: 18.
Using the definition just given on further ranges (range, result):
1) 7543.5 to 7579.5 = 18.8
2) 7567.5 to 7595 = 18.3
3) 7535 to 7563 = 18.8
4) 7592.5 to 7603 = 17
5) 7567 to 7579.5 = 18.5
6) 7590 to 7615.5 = 17.1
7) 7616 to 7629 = 18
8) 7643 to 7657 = 16.2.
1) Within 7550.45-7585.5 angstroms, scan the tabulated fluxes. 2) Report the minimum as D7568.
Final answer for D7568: 17.1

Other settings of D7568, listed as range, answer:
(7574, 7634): 14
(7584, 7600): 14.7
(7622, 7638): 12.7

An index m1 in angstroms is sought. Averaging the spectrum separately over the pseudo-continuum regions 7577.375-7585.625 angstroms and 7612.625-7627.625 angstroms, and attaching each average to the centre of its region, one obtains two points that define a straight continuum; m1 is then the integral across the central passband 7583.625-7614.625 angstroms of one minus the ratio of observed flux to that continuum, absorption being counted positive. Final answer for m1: 1.74 angstroms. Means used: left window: 18.9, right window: 18.3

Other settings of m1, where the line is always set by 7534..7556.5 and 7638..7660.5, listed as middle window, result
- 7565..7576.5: -0.2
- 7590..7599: 0.4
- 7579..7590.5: -0.9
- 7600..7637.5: -1.2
